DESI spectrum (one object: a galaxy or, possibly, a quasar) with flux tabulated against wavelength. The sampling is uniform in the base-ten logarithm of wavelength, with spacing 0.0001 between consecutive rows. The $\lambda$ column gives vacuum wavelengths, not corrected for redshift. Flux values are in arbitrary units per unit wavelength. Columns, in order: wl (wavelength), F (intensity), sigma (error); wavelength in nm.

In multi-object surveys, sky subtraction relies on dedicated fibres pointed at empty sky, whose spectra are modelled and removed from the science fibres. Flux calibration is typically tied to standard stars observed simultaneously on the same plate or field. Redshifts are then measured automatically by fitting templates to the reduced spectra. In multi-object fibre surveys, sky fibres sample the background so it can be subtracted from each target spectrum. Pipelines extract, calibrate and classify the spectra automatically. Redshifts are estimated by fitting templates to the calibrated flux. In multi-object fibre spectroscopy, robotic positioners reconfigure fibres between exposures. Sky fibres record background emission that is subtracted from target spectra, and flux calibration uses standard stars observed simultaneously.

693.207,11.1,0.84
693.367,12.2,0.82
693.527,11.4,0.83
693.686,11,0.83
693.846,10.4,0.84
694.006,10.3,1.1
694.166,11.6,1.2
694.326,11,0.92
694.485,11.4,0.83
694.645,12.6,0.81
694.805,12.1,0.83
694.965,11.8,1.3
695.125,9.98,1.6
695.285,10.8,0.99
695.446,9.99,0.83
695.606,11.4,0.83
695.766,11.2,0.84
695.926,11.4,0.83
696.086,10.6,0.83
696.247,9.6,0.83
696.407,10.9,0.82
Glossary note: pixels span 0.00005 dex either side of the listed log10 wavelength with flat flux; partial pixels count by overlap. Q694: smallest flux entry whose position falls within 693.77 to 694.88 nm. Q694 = 10.3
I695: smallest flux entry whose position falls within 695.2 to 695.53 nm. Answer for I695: 9.99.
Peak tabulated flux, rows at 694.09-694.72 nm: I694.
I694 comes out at 12.6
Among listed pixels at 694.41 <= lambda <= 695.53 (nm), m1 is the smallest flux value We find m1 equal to 9.98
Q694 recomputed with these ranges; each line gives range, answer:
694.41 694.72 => 11.4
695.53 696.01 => 11.2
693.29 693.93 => 10.4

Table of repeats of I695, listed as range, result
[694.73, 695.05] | 11.8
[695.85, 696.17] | 10.6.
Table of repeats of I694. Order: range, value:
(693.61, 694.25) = 11.6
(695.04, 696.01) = 11.4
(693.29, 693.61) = 12.2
